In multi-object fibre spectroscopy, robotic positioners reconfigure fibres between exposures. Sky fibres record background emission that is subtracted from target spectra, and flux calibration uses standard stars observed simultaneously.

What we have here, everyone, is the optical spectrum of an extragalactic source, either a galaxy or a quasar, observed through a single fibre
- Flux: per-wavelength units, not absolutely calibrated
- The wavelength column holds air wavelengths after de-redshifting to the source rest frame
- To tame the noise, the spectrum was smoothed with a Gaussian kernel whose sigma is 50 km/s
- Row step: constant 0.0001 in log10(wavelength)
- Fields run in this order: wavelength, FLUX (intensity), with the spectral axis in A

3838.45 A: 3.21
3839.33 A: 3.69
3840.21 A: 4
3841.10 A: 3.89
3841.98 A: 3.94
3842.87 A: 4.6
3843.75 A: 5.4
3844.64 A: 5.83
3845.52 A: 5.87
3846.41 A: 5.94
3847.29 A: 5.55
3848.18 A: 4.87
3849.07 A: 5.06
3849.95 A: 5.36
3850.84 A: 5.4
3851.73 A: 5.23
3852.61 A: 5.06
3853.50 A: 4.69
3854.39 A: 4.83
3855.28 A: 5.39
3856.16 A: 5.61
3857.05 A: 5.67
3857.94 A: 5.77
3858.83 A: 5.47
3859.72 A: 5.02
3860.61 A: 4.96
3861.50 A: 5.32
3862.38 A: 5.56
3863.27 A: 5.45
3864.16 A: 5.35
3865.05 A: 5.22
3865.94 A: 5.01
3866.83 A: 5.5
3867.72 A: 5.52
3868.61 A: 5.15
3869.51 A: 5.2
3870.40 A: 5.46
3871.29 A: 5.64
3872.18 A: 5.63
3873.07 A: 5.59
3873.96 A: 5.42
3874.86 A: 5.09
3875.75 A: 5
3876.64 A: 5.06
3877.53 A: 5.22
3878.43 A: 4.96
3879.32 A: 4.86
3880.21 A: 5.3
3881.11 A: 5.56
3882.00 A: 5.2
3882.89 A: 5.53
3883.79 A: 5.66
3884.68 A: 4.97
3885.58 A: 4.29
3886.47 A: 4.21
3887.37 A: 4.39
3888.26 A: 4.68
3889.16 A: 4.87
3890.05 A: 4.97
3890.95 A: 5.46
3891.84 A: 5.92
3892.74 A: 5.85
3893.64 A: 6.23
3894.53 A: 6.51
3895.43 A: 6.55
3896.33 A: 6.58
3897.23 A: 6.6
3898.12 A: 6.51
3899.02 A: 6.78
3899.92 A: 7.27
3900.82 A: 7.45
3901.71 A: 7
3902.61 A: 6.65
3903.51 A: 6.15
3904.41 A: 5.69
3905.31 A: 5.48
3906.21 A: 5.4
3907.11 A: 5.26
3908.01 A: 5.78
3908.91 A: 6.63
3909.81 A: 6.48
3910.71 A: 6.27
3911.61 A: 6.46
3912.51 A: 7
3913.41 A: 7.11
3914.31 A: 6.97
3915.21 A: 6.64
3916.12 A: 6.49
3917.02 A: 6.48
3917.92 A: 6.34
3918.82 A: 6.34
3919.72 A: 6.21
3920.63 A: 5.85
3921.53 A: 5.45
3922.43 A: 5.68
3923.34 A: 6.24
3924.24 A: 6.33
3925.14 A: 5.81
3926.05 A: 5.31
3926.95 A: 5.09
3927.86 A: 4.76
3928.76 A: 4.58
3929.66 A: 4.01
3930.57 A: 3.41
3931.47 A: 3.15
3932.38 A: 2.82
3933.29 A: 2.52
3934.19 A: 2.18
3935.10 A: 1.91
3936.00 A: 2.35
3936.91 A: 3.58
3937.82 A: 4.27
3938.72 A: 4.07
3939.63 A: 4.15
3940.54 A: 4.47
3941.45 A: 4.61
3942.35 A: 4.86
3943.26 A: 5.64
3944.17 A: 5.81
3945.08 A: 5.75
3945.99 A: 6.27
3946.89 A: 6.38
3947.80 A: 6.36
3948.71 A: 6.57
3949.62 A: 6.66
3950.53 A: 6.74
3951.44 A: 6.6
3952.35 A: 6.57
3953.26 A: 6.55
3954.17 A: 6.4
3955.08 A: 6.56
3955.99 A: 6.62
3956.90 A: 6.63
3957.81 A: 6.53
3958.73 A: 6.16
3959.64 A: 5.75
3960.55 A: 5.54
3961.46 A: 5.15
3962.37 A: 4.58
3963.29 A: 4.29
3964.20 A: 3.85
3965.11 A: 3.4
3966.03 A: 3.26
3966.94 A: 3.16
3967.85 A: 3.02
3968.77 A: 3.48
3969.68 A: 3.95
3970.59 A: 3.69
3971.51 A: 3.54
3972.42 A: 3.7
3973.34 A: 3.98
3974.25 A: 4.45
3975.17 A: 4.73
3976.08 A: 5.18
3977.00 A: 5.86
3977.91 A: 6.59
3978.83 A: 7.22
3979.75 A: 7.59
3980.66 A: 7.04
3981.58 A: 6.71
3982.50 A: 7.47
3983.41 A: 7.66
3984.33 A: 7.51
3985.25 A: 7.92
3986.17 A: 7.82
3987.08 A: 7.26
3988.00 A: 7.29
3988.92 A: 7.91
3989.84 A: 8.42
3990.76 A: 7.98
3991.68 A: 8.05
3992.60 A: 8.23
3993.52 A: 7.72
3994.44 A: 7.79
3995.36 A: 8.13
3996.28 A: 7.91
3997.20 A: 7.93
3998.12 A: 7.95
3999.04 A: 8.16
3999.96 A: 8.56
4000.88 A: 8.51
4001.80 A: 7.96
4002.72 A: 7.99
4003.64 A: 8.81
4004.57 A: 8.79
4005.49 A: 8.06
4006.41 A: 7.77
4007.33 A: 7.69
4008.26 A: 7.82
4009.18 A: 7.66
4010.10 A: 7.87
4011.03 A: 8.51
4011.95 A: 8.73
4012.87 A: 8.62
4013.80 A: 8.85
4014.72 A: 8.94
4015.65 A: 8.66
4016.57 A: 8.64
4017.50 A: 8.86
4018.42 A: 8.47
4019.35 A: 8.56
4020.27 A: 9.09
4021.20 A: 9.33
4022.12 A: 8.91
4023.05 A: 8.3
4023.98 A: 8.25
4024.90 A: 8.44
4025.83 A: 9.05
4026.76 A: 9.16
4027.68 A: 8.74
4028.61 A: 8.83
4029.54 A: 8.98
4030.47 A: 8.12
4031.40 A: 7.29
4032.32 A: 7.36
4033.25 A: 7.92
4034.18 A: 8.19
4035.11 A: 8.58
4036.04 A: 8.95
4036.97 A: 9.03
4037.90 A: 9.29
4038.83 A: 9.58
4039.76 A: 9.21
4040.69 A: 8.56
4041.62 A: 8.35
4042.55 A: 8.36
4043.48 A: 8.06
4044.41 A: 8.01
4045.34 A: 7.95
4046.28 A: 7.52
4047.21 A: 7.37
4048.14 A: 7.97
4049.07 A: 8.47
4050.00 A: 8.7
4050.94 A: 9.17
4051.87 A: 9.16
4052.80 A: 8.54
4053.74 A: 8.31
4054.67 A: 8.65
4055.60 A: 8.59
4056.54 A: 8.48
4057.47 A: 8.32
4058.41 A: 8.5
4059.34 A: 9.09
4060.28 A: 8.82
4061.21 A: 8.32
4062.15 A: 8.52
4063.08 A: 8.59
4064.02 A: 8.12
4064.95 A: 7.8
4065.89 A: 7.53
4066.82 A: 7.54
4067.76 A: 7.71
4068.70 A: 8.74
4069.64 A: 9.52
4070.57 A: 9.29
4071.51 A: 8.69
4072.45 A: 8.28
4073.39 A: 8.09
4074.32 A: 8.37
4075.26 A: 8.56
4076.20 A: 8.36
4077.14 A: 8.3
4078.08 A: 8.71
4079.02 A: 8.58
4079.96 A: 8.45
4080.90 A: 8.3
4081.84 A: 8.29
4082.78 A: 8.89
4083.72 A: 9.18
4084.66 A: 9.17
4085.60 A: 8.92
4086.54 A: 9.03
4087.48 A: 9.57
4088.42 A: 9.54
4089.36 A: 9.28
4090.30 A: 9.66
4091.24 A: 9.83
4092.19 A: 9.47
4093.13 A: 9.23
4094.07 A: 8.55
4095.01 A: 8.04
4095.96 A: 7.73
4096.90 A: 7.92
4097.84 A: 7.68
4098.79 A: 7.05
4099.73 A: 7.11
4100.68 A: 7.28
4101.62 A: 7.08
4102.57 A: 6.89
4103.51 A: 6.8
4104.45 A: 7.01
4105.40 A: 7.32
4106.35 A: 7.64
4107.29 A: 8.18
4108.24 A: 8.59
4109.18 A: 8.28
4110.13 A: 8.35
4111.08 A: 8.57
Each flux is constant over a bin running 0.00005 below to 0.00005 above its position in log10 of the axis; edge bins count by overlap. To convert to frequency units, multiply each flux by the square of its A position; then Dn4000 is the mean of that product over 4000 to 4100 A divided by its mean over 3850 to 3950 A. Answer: 1.7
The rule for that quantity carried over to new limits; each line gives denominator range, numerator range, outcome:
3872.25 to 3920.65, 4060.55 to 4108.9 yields 1.56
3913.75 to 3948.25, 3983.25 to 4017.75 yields 1.69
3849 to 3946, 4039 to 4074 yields 1.70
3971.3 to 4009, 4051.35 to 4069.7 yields 1.19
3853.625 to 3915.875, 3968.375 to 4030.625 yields 1.42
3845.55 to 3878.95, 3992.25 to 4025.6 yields 1.70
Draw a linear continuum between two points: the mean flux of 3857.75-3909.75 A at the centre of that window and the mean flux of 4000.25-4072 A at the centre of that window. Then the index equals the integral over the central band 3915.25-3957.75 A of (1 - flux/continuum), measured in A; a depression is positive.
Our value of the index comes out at 8.5 A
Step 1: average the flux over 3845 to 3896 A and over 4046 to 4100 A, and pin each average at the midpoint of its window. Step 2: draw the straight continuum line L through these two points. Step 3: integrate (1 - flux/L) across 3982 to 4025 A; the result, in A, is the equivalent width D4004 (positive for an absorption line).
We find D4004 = -4.5 A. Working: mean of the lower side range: 5.32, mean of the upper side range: 8.53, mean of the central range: 8.21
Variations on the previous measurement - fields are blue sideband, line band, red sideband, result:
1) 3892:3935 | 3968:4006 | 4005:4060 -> 2.8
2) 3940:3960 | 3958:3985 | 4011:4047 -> 6.5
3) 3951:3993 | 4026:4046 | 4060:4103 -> -3.0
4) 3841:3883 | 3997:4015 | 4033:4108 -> -2.0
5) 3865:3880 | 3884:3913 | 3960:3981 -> -4.8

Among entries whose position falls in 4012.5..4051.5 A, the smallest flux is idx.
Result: 7.29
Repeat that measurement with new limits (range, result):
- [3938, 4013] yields 3.02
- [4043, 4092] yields 7.37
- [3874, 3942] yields 1.91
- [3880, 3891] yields 4.21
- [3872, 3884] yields 4.86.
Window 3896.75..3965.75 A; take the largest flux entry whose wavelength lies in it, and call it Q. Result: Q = 7.45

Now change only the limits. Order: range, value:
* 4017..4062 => 9.58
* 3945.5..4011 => 8.81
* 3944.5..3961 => 6.74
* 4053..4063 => 9.09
